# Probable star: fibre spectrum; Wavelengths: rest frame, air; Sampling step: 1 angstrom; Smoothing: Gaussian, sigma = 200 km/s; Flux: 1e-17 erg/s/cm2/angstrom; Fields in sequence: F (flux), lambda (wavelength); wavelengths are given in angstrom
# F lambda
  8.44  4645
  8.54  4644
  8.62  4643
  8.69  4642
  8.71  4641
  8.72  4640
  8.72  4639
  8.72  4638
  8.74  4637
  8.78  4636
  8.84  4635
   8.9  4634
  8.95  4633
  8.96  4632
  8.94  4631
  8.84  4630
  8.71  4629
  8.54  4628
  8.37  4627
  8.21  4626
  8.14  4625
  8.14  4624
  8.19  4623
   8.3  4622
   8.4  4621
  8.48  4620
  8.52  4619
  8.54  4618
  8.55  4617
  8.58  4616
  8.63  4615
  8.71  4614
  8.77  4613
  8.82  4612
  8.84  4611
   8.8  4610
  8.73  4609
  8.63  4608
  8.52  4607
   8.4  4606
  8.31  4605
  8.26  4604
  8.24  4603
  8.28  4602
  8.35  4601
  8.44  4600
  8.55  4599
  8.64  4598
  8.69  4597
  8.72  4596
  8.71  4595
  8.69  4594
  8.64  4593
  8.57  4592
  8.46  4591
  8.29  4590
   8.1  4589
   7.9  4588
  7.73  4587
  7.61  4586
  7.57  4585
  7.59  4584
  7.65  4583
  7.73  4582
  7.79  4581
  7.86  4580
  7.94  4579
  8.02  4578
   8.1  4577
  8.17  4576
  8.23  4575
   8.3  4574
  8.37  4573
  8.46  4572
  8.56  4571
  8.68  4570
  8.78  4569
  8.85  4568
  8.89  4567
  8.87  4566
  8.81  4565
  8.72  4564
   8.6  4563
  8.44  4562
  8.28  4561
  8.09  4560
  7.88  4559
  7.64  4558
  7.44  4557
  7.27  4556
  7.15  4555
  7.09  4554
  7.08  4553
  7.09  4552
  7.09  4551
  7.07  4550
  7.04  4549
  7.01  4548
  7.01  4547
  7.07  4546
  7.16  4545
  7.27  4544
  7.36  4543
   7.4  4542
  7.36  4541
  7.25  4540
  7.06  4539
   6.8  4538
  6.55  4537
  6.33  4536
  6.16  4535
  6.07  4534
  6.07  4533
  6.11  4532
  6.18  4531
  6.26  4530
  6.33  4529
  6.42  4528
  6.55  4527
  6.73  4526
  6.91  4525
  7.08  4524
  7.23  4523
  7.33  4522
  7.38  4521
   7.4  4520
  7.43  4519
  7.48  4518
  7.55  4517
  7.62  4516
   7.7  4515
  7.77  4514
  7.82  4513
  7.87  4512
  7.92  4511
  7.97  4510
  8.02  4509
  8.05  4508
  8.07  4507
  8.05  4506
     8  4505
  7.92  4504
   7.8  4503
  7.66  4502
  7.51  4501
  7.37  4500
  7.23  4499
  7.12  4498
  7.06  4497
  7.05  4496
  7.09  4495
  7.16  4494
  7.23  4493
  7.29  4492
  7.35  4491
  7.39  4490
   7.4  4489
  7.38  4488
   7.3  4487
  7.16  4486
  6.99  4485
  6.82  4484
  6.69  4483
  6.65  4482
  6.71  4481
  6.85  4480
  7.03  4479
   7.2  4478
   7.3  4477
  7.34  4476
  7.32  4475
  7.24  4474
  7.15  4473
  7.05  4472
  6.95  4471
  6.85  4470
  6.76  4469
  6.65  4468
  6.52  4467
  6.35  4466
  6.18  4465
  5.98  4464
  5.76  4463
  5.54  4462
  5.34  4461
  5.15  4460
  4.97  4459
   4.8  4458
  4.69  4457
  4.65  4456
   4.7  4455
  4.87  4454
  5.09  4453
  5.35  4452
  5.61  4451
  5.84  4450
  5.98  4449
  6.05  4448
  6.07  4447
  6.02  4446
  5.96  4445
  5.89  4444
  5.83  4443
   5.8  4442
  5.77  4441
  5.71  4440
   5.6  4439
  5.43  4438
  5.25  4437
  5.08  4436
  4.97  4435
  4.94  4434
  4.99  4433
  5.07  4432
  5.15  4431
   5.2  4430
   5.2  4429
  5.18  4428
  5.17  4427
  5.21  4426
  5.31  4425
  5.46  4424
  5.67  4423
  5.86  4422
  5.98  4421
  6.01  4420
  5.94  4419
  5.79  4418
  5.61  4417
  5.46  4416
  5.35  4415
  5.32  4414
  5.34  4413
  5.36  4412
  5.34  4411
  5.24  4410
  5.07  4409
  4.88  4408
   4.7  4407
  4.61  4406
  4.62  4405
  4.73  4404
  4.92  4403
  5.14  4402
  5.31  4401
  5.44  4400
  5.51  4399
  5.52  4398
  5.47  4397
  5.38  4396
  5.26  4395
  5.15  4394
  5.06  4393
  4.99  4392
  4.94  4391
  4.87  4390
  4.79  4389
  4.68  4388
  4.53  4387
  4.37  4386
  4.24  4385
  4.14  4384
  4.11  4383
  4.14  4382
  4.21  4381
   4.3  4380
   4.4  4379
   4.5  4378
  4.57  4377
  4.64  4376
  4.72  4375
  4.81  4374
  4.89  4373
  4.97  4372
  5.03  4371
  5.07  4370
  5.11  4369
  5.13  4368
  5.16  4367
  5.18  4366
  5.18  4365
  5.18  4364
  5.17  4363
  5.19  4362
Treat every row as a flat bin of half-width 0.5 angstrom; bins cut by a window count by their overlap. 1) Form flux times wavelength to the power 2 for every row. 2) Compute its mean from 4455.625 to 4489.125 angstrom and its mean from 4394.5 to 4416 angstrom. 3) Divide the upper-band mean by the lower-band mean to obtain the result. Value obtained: 1.29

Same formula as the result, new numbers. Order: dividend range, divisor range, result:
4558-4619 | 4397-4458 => 1.68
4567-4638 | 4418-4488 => 1.51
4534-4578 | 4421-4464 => 1.50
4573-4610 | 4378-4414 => 1.84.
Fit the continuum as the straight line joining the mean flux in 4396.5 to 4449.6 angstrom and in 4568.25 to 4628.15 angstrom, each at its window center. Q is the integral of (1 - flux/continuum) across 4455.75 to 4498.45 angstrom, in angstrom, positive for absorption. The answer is -2.18 angstrom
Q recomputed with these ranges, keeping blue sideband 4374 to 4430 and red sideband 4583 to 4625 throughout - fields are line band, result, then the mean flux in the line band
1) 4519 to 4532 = 0.5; 6.81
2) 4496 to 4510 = -2.0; 7.67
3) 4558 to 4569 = -1.1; 8.51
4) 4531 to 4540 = 1.0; 6.43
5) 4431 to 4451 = 0.4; 5.58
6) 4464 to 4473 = -0.7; 6.65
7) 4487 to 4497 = -1.1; 7.25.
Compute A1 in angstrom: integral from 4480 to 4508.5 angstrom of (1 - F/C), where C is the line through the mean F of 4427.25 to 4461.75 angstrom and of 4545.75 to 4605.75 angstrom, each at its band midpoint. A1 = -4.21 angstrom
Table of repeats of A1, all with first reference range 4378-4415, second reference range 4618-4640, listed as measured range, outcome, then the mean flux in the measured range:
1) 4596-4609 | -0.5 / 8.46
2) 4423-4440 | 0.7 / 5.23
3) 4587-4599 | -0.7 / 8.46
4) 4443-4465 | 1.3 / 5.47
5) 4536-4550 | 0.3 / 7.07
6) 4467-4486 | -2.5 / 6.97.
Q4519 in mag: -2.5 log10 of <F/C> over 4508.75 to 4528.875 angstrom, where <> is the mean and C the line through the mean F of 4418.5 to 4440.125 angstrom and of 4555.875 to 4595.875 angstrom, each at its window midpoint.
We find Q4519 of -0.04 mag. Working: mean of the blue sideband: 5.38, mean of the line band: 7.38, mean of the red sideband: 8.22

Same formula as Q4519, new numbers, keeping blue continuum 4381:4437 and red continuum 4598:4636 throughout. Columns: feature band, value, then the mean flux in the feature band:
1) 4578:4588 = 0.034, 7.74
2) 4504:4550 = -0.018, 7.17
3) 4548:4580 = -0.046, 8.01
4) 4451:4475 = 0.027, 5.88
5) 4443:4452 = -0.026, 5.89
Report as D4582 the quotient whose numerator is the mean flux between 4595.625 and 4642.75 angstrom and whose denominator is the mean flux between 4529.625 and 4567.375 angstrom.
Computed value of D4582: 1.18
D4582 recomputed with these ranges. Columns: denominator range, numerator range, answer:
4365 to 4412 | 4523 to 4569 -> 1.49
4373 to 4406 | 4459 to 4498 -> 1.42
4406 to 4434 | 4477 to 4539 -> 1.34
